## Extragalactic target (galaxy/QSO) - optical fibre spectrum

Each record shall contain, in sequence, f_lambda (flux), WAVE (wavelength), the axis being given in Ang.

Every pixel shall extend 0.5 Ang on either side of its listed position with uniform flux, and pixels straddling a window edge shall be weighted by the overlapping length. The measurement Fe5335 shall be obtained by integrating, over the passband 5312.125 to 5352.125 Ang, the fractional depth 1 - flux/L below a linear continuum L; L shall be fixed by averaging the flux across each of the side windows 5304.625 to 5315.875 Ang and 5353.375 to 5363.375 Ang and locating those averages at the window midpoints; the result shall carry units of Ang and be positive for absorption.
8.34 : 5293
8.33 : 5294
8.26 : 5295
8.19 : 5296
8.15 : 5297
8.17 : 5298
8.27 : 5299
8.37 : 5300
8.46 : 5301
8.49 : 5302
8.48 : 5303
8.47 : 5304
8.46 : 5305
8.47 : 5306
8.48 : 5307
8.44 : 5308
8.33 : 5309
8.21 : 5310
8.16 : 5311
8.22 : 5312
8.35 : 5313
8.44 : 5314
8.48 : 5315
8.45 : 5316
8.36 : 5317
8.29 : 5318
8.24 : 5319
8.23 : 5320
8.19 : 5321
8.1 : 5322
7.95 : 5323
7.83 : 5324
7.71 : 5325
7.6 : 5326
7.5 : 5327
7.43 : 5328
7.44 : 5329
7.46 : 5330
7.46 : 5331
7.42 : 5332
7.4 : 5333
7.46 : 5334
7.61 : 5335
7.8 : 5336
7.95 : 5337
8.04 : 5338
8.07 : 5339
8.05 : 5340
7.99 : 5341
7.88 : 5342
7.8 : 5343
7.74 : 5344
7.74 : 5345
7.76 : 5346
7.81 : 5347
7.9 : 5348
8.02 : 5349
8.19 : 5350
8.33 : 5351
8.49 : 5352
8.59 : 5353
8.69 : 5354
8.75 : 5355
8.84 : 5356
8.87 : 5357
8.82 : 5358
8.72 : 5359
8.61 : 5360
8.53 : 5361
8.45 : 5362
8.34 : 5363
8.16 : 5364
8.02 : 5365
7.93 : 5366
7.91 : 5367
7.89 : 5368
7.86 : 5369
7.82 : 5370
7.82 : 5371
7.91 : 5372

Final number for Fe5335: 2.73 Ang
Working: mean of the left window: 8.37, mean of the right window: 8.67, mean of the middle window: 7.92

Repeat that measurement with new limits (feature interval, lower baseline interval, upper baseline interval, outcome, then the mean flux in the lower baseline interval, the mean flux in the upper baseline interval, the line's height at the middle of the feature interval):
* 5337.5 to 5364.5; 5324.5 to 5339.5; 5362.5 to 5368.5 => -1.4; 7.62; 8.04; 7.86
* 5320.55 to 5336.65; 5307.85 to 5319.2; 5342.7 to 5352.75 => 1.1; 8.33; 8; 8.18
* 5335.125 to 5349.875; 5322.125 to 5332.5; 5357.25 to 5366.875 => 0.1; 7.6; 8.39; 7.95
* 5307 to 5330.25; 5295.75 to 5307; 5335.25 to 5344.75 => 0.3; 8.37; 7.91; 8.17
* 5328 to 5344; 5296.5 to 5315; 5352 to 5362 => 1.6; 8.36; 8.69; 8.55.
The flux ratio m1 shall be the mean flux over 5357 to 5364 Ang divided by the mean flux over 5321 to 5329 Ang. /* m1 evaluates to 1.11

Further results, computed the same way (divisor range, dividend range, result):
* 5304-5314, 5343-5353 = 0.96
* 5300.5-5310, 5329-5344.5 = 0.92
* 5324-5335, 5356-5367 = 1.12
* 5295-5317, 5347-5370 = 1.00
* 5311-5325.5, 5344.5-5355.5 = 1.00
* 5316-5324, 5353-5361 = 1.07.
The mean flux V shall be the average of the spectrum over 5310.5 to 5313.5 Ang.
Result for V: 8.24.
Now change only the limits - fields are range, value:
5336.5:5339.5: 8.02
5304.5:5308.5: 8.46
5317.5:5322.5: 8.21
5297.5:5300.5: 8.27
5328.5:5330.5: 7.45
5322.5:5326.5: 7.77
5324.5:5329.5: 7.54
